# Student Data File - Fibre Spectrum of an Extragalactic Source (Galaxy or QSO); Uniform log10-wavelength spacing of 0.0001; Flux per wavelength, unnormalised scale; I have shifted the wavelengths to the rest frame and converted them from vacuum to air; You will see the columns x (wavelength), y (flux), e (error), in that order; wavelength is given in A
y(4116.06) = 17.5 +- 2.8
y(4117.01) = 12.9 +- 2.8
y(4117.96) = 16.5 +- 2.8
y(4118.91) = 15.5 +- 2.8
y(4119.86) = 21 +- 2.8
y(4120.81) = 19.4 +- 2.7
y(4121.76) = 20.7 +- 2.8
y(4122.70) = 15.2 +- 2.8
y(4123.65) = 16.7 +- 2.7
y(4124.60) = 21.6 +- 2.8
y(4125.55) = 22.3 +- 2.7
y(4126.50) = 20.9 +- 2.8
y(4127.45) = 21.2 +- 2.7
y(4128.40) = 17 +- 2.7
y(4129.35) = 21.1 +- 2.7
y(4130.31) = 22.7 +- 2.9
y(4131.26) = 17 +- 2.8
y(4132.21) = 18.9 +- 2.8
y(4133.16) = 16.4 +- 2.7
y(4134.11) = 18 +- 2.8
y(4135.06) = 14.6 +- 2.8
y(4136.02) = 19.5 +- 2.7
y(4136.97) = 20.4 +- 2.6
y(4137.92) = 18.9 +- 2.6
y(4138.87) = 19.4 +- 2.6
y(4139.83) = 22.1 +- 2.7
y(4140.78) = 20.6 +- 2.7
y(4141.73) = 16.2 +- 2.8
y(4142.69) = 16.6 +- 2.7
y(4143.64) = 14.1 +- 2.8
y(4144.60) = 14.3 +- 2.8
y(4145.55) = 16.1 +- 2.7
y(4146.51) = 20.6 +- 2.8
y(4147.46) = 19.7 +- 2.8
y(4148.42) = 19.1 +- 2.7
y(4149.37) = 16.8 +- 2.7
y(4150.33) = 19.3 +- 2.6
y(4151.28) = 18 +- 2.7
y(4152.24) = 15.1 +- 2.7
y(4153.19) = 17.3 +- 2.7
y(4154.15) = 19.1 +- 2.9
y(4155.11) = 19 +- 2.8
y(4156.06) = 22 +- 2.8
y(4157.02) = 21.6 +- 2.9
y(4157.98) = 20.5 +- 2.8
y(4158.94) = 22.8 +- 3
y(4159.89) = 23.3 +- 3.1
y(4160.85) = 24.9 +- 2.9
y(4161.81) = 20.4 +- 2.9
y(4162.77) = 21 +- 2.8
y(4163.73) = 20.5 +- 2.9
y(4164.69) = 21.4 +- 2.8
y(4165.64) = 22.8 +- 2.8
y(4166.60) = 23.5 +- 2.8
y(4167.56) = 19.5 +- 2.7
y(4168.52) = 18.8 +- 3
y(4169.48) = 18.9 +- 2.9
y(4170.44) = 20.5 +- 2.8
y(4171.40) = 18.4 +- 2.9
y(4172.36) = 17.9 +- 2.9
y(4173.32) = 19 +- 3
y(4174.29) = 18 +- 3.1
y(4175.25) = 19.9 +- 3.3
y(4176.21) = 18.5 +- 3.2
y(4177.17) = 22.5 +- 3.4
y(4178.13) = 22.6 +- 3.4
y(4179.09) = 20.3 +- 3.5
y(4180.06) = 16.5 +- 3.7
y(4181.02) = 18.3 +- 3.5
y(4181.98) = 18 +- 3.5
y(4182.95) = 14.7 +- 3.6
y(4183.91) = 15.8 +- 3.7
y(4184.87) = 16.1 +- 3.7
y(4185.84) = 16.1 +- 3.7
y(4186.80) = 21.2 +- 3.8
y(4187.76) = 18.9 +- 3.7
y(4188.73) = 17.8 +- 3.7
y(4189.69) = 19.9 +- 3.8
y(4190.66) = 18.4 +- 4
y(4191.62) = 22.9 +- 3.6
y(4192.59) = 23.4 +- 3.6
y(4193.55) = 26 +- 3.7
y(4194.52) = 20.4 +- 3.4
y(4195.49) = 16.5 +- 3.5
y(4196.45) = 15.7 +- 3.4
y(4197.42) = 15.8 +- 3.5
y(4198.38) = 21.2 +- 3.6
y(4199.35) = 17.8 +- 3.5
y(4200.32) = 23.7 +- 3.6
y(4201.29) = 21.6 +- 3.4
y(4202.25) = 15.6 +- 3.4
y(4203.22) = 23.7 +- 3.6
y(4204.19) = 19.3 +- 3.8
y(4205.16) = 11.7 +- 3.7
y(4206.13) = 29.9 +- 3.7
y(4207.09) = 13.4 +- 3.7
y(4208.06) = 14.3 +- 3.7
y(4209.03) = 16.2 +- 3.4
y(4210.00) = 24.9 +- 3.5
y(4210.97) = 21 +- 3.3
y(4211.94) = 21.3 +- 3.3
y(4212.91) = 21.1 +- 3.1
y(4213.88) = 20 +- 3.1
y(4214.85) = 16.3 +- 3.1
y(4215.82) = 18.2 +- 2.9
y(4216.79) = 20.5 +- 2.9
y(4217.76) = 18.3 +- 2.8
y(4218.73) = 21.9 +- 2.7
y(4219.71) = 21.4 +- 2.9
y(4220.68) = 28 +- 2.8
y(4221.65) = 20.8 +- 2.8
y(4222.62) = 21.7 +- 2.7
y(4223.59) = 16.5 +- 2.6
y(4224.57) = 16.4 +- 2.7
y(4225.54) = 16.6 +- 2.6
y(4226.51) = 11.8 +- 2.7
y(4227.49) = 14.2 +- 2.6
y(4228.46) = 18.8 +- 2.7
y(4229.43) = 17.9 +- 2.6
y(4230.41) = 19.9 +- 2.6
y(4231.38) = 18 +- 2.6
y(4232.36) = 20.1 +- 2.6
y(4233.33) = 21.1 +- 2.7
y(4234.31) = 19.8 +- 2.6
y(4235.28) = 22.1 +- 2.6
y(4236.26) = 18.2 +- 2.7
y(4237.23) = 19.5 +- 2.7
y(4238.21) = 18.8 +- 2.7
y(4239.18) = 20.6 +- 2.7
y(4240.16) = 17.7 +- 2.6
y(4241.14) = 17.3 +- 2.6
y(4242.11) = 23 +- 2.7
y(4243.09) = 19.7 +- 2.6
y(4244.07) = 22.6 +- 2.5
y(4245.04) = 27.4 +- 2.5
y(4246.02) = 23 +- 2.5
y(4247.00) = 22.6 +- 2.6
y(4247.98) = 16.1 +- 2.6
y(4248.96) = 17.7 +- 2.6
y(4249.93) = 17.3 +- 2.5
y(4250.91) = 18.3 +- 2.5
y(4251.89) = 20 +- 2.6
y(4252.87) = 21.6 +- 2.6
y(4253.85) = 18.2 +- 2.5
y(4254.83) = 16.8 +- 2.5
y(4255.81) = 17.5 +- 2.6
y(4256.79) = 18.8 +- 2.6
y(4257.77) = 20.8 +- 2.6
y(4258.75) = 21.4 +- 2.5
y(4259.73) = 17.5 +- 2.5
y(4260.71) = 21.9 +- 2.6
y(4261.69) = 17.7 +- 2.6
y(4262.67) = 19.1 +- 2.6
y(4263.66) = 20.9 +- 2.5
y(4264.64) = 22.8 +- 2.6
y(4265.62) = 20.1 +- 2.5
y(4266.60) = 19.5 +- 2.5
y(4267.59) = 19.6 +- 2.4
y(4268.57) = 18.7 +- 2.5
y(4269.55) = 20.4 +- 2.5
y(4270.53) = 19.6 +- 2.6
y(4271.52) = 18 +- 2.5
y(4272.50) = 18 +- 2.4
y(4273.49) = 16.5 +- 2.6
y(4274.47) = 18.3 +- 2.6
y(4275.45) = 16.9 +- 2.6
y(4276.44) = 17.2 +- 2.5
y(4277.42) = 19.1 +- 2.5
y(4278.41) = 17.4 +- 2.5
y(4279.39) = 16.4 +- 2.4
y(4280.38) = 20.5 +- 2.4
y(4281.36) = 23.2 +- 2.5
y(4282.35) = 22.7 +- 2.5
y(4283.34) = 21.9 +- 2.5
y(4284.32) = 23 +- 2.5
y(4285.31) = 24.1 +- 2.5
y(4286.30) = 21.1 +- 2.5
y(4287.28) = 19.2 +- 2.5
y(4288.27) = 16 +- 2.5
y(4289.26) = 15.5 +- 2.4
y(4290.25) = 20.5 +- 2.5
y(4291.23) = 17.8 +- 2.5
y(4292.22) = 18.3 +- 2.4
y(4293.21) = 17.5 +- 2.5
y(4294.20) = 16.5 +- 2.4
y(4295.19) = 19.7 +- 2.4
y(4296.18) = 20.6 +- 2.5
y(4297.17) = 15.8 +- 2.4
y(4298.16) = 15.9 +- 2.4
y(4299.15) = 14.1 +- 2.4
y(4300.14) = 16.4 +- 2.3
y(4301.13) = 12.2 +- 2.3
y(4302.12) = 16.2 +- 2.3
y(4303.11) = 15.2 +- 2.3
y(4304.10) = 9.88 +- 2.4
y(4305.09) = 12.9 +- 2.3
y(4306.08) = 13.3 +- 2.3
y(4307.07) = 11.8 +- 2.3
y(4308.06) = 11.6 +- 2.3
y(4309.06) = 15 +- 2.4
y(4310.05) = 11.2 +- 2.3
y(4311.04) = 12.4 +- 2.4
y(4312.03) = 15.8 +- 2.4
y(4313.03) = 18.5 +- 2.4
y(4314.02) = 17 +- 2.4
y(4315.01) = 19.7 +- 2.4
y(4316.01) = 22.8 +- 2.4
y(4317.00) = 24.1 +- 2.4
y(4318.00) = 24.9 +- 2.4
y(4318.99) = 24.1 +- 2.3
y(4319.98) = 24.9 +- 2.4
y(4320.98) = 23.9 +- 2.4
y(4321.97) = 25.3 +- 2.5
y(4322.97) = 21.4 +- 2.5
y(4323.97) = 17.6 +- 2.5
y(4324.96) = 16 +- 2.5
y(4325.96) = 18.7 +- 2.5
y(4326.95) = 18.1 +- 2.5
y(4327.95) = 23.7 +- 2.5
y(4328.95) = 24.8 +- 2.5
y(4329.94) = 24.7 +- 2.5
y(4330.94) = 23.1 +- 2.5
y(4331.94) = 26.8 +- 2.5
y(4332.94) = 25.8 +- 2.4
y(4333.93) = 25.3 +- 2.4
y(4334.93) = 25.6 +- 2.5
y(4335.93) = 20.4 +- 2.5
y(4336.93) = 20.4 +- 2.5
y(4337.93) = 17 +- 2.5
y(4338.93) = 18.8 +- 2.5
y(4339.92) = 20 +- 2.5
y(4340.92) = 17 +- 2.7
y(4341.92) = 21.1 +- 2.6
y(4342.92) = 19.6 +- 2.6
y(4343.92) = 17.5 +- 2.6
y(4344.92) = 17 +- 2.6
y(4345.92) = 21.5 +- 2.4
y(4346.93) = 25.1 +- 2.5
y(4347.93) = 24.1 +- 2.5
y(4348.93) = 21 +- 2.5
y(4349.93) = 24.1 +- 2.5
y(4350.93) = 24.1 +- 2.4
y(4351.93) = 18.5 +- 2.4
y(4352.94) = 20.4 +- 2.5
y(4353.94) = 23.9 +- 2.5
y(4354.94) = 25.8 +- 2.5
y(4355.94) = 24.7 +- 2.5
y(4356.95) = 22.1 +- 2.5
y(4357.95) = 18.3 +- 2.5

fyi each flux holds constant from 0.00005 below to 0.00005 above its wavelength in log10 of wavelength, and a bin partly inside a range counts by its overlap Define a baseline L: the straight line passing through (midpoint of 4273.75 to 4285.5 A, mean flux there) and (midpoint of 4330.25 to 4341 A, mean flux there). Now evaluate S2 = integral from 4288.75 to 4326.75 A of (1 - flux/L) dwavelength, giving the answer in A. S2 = 6.3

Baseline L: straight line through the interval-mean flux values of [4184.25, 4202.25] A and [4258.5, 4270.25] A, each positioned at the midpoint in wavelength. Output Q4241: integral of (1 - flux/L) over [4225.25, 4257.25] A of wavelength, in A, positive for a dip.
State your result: 1.0 A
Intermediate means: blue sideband 19.5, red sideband 19.9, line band 19.2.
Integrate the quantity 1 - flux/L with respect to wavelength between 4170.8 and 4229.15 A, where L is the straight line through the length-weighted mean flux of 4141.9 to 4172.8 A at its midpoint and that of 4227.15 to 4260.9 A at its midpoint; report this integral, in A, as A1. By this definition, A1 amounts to 1.23 A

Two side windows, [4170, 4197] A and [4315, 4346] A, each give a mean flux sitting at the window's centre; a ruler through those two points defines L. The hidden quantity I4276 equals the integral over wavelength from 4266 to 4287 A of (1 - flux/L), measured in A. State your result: 1.1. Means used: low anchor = 19.1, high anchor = 21.6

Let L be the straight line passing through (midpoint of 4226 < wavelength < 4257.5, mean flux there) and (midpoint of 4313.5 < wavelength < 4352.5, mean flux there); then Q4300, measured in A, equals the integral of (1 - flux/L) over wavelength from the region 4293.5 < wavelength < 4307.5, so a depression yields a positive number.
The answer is 3.8 A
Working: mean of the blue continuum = 19.3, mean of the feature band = 15.1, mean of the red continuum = 21.7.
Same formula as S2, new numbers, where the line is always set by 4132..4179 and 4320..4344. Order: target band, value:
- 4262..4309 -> 6.8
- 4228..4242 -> 0.7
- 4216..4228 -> 0.7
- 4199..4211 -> 0.3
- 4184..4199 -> 0.4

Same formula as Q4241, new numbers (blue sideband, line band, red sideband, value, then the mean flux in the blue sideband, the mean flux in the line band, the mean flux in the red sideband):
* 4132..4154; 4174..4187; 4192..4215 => 0.4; 17.9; 18.4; 19.7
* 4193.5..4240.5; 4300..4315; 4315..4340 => 5.3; 19.3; 14.1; 22.3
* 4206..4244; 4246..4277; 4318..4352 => 1.6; 19.4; 19.1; 21.8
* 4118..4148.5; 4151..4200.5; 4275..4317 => -3.7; 18.6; 19.7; 17.3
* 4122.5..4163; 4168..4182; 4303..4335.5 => 0.0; 19.1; 19.2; 19.6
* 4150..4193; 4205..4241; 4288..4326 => -0.7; 19.7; 19.2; 17.5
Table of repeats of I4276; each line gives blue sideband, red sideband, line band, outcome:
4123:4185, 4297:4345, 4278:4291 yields -0.75 A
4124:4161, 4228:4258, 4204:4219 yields 0.23 A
